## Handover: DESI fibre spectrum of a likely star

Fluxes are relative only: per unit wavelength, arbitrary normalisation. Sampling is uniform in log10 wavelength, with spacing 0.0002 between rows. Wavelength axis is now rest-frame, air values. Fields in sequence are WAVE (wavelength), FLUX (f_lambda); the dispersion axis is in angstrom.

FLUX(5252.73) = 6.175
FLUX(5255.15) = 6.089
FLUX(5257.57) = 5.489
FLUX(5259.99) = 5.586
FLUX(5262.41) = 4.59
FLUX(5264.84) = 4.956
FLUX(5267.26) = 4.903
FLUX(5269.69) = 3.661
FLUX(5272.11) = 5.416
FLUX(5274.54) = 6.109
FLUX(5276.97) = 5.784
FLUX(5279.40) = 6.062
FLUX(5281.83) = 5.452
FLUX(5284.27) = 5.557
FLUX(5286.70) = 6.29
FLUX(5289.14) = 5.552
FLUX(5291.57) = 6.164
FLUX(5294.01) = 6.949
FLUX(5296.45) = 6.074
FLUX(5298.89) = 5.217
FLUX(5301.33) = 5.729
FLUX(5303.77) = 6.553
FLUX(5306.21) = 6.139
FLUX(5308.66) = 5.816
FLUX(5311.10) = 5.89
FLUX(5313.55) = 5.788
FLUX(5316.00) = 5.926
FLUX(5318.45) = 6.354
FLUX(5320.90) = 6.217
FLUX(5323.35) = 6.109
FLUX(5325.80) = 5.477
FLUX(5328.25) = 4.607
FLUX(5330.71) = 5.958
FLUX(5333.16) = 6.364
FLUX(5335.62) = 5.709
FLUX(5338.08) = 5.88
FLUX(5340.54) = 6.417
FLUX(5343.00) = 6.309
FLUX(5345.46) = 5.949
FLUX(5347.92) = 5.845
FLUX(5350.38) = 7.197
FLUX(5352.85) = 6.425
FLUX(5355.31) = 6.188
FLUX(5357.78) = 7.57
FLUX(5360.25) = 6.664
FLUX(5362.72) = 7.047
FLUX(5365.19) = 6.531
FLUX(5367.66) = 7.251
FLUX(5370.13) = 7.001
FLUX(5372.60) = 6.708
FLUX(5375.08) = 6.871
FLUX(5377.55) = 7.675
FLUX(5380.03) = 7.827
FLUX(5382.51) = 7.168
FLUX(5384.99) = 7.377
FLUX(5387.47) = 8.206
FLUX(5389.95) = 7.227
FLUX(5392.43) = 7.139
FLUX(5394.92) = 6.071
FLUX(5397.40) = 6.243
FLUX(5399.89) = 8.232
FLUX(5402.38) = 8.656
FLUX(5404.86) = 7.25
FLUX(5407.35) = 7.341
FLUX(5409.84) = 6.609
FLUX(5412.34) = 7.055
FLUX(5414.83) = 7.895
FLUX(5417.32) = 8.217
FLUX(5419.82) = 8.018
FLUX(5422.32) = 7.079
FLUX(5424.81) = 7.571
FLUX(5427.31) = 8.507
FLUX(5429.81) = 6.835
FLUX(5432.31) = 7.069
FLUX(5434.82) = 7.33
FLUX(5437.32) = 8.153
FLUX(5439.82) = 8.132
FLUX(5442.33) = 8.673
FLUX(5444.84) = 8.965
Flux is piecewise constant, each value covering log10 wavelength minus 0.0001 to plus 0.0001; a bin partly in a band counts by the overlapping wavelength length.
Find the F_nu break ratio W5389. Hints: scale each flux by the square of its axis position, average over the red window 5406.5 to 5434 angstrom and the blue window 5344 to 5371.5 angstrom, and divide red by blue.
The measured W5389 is 1.14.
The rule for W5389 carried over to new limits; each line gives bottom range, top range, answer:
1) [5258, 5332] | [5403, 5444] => 1.41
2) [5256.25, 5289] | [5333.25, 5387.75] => 1.30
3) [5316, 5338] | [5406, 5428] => 1.34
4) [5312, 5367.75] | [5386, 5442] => 1.24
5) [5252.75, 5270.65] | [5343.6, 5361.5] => 1.32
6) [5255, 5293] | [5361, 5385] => 1.35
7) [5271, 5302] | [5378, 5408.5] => 1.31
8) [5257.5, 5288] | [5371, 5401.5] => 1.41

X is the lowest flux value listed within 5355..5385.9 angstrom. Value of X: 6.188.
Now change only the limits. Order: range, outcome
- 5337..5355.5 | 5.845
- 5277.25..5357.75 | 4.607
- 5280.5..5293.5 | 5.452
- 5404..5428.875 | 6.609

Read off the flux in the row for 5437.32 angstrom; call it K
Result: 8.153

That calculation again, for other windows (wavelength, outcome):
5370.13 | 7.001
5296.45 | 6.074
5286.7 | 6.29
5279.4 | 6.062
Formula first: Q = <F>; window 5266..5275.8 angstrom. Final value 5.03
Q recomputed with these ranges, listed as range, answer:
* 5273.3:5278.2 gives 5.94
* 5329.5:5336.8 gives 6.01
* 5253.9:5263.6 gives 5.45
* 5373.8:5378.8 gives 7.27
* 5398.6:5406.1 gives 8.04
